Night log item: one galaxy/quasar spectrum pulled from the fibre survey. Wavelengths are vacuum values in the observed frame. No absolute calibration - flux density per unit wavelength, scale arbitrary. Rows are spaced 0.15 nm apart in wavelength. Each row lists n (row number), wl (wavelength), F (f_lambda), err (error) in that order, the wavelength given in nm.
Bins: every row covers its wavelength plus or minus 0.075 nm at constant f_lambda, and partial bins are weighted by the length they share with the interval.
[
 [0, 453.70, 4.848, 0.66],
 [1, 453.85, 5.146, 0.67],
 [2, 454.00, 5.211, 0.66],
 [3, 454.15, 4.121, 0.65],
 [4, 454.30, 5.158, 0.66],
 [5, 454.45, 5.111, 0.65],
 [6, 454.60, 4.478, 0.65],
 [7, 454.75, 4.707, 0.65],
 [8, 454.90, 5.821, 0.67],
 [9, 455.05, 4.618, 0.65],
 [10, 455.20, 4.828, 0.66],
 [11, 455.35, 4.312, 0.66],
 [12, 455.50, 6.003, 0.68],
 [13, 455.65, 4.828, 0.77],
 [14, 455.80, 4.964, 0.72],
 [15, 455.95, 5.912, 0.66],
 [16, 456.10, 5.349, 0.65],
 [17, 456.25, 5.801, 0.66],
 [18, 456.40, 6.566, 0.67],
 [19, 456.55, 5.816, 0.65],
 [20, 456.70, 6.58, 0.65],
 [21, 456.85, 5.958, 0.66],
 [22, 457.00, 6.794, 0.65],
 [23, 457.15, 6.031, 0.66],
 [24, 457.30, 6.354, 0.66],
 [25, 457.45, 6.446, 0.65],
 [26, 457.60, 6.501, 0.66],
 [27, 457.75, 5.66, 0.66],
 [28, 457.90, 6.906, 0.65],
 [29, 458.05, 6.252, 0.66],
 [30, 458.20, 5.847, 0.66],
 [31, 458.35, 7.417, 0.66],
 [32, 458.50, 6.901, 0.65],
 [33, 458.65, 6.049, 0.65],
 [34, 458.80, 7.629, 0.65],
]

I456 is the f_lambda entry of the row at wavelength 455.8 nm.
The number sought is 4.964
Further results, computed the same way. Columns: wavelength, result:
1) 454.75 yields 4.707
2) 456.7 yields 6.58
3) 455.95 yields 5.912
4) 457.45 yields 6.446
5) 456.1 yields 5.349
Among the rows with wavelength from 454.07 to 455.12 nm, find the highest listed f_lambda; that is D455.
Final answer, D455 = 5.821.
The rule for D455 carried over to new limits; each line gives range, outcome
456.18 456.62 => 6.566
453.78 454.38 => 5.211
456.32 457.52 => 6.794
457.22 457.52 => 6.446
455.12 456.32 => 6.003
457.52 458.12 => 6.906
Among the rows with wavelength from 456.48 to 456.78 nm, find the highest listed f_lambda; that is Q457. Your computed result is 6.58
